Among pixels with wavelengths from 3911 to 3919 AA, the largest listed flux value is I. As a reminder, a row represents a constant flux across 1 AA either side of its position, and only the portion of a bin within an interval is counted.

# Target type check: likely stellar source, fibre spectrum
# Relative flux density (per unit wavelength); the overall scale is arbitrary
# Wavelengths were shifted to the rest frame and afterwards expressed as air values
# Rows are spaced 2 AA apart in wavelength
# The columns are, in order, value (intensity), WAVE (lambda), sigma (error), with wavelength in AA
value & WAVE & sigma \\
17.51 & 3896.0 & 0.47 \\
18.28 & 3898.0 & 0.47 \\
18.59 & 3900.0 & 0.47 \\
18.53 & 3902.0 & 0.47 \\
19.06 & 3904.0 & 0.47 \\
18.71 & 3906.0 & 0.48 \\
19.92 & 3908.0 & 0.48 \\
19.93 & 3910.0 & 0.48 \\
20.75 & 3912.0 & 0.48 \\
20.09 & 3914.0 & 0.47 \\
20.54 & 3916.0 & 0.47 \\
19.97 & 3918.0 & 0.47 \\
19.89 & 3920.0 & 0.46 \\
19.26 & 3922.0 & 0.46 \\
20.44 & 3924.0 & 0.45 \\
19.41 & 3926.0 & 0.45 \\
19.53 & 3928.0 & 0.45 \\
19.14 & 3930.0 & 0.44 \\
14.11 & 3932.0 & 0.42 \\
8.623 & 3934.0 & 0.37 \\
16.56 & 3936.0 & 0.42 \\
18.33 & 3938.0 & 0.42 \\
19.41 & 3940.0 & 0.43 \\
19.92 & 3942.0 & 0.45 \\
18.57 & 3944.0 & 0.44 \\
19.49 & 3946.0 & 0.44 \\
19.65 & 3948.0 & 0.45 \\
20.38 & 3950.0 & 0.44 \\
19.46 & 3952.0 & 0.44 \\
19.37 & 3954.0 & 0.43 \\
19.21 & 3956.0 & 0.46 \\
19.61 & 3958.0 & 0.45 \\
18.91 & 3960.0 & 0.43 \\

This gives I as 20.75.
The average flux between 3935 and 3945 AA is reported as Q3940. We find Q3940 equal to 18.6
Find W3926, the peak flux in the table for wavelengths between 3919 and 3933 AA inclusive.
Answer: 20.44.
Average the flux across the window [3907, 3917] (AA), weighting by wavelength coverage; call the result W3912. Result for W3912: 20.2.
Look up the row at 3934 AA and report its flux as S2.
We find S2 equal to 8.623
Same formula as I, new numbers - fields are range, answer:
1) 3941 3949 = 19.92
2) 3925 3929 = 19.53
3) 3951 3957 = 19.46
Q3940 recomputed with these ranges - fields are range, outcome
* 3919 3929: 19.7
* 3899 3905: 18.7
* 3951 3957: 19.3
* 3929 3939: 15.4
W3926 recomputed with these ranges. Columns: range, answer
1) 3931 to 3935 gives 14.11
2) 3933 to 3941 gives 19.41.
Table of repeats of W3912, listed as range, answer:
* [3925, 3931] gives 19.4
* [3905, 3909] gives 19.3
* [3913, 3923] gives 19.9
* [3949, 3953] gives 19.9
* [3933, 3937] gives 12.6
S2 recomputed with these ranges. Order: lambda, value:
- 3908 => 19.92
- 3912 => 20.75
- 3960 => 18.91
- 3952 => 19.46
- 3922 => 19.26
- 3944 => 18.57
